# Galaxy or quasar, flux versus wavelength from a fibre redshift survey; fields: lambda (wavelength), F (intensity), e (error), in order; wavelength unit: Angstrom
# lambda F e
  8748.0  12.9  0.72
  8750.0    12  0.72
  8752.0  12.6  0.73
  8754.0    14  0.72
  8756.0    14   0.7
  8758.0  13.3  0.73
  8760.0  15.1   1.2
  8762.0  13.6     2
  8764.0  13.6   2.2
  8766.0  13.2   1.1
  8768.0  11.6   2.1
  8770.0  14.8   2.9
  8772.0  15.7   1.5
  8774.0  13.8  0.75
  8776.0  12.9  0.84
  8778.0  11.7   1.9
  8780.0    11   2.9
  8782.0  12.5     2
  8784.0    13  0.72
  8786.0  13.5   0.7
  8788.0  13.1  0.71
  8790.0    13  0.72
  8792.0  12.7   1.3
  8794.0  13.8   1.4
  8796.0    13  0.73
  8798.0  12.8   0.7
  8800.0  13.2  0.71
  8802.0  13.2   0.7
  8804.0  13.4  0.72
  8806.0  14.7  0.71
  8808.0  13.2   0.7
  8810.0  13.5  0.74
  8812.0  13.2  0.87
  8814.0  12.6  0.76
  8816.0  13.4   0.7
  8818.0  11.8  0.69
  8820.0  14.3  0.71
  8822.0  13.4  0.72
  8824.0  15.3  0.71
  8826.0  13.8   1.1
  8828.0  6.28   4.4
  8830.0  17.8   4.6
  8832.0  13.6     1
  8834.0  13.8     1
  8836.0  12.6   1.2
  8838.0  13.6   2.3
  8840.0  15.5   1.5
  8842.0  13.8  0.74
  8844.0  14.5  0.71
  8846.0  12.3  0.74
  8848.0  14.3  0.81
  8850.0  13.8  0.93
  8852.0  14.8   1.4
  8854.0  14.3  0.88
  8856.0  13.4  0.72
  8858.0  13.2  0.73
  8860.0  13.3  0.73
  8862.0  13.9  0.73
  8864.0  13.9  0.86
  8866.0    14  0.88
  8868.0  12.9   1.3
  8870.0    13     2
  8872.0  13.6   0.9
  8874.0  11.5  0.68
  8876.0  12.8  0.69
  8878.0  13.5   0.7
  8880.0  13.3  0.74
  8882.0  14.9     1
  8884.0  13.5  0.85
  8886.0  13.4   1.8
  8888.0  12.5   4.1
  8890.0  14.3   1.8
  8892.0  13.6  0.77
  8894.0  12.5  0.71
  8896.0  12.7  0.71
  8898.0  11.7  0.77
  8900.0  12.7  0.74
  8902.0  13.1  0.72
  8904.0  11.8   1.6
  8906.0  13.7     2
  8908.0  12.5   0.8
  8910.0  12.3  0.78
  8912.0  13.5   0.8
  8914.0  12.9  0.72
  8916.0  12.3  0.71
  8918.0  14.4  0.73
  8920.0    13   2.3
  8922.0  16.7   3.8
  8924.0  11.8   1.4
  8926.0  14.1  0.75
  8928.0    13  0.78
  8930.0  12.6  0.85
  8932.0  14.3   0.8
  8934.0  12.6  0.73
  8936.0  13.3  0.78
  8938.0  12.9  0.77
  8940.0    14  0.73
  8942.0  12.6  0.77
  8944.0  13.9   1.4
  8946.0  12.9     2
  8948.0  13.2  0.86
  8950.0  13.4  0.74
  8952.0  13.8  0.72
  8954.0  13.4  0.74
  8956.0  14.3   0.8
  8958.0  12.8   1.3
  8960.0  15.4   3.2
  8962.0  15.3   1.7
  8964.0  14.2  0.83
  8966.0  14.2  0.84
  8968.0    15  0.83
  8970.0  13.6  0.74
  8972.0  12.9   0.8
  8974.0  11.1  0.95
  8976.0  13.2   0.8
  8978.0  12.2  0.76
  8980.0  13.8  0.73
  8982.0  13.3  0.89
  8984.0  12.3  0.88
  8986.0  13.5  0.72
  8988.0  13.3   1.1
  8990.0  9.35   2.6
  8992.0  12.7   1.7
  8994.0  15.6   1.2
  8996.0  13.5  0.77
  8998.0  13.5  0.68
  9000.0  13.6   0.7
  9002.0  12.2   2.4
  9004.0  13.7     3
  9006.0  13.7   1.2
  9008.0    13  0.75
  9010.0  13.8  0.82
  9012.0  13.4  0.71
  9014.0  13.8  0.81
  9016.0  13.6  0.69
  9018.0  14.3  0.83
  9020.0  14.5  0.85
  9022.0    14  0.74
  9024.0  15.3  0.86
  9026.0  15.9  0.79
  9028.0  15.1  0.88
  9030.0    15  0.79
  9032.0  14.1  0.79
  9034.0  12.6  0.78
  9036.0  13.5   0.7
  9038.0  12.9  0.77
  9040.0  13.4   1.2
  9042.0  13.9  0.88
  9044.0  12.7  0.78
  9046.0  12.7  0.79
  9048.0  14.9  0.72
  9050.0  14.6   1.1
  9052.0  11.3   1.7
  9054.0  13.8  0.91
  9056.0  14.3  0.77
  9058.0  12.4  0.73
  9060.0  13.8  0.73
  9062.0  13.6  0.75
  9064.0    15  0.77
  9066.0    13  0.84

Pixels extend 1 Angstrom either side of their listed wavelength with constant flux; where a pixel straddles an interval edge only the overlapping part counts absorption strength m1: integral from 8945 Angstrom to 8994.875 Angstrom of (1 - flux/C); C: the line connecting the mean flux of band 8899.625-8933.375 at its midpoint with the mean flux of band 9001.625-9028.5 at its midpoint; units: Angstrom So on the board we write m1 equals 1.0 Angstrom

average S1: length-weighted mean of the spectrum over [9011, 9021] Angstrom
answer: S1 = 13.9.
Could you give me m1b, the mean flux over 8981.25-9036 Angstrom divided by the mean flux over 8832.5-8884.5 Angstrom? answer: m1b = 1.0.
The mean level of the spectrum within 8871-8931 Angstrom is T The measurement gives 13.1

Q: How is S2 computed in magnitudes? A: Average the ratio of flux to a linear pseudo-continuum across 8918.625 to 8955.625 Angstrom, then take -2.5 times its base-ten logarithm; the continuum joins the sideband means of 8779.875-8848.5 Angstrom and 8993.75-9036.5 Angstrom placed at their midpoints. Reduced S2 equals 0.02 mag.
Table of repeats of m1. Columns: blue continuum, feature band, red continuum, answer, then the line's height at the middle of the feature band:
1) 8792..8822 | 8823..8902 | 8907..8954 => -0.9 Angstrom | 13.3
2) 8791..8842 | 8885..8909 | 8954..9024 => 1.0 Angstrom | 13.4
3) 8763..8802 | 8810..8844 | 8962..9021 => -0.8 Angstrom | 13.2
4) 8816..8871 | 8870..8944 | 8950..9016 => 1.9 Angstrom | 13.5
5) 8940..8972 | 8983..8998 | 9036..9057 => 0.8 Angstrom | 13.7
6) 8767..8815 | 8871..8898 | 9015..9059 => 0.5 Angstrom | 13.4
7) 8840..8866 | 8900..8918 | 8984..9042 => 1.2 Angstrom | 13.8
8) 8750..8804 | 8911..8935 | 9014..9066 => 0.3 Angstrom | 13.6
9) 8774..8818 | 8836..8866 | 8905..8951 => -1.7 Angstrom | 13.1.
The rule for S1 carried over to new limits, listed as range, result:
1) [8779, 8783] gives 11.8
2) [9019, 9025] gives 14.6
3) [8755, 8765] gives 13.9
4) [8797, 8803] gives 13.1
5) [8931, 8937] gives 13.4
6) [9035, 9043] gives 13.4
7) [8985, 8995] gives 12.9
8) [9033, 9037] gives 13.1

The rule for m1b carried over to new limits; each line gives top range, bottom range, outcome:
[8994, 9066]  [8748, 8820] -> 1.04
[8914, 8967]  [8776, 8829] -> 1.06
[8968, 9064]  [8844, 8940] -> 1.02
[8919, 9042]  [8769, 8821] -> 1.03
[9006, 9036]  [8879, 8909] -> 1.08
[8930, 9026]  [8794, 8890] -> 1.00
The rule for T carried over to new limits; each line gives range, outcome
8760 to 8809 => 13.2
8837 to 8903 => 13.5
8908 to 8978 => 13.5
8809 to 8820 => 13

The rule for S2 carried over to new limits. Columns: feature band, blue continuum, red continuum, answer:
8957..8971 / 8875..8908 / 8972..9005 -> -0.11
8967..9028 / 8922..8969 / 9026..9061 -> 0.01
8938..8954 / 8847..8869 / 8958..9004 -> 0.01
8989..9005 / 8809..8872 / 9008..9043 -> 0.08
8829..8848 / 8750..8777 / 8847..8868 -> -0.03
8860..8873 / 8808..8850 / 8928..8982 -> 0.00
